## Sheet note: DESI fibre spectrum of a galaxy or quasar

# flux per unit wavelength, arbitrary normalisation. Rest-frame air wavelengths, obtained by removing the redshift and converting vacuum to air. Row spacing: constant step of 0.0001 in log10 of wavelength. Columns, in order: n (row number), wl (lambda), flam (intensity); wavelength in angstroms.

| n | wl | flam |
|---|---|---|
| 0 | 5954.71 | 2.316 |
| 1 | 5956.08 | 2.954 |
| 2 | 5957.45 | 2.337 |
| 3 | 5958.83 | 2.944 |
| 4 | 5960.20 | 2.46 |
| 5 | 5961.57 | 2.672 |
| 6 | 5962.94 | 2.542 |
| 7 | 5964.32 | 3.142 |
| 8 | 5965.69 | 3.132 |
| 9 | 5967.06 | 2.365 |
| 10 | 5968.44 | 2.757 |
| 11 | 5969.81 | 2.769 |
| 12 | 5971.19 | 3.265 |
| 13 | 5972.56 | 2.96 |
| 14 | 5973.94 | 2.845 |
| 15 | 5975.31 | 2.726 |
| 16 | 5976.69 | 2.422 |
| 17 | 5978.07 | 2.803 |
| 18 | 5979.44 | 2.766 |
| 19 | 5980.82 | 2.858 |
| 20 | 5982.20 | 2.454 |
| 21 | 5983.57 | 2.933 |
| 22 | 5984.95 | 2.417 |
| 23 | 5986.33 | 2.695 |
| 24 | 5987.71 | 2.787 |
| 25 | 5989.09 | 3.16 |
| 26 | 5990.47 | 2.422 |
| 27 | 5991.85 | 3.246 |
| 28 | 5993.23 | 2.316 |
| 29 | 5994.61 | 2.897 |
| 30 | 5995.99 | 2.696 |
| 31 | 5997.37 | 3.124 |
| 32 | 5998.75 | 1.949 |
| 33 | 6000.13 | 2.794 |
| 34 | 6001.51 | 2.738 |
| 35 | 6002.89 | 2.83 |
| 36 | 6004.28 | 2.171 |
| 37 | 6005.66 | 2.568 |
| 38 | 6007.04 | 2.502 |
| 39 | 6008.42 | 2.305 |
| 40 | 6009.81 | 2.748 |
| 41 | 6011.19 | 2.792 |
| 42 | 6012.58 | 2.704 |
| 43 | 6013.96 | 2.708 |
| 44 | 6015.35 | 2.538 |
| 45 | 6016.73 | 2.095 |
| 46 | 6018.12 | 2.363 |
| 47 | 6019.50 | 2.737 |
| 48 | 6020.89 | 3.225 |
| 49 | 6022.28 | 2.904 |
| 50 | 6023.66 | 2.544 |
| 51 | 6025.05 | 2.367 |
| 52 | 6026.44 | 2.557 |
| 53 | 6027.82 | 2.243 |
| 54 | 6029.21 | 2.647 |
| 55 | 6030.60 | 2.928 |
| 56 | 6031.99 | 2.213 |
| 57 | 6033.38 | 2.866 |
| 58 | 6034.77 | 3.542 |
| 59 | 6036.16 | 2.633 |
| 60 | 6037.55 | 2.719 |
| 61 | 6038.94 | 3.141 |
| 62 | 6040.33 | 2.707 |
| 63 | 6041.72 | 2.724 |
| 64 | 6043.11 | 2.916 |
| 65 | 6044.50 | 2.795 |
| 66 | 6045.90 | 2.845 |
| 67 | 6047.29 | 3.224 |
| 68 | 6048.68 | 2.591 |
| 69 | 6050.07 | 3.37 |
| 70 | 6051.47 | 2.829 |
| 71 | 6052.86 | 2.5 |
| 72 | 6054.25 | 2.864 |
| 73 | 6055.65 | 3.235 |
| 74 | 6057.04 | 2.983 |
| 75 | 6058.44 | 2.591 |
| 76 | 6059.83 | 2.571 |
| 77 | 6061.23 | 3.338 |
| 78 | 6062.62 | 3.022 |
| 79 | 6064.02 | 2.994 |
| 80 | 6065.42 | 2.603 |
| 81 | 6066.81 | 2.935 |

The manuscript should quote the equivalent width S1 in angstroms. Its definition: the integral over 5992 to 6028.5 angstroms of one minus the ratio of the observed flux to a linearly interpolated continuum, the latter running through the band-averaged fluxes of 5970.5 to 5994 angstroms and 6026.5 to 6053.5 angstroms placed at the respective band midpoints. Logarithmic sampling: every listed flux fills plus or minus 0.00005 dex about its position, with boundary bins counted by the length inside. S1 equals 2.4 angstroms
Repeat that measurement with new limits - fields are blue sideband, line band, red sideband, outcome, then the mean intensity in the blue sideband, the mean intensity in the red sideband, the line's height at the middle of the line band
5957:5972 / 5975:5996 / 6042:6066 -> 0.6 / 2.77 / 2.9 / 2.8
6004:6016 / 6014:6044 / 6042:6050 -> 0.6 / 2.57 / 2.91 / 2.75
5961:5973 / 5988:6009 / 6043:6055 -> 1.5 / 2.84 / 2.88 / 2.86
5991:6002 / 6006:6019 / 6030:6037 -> 1.1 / 2.72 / 2.83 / 2.77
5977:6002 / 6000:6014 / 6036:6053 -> 0.8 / 2.72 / 2.86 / 2.77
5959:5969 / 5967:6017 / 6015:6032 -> -0.4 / 2.74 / 2.58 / 2.66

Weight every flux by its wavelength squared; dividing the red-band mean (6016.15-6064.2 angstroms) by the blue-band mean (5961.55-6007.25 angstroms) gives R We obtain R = 1.04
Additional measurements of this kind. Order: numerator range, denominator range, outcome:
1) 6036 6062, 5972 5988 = 1.08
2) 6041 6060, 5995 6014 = 1.11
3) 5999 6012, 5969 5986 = 0.94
